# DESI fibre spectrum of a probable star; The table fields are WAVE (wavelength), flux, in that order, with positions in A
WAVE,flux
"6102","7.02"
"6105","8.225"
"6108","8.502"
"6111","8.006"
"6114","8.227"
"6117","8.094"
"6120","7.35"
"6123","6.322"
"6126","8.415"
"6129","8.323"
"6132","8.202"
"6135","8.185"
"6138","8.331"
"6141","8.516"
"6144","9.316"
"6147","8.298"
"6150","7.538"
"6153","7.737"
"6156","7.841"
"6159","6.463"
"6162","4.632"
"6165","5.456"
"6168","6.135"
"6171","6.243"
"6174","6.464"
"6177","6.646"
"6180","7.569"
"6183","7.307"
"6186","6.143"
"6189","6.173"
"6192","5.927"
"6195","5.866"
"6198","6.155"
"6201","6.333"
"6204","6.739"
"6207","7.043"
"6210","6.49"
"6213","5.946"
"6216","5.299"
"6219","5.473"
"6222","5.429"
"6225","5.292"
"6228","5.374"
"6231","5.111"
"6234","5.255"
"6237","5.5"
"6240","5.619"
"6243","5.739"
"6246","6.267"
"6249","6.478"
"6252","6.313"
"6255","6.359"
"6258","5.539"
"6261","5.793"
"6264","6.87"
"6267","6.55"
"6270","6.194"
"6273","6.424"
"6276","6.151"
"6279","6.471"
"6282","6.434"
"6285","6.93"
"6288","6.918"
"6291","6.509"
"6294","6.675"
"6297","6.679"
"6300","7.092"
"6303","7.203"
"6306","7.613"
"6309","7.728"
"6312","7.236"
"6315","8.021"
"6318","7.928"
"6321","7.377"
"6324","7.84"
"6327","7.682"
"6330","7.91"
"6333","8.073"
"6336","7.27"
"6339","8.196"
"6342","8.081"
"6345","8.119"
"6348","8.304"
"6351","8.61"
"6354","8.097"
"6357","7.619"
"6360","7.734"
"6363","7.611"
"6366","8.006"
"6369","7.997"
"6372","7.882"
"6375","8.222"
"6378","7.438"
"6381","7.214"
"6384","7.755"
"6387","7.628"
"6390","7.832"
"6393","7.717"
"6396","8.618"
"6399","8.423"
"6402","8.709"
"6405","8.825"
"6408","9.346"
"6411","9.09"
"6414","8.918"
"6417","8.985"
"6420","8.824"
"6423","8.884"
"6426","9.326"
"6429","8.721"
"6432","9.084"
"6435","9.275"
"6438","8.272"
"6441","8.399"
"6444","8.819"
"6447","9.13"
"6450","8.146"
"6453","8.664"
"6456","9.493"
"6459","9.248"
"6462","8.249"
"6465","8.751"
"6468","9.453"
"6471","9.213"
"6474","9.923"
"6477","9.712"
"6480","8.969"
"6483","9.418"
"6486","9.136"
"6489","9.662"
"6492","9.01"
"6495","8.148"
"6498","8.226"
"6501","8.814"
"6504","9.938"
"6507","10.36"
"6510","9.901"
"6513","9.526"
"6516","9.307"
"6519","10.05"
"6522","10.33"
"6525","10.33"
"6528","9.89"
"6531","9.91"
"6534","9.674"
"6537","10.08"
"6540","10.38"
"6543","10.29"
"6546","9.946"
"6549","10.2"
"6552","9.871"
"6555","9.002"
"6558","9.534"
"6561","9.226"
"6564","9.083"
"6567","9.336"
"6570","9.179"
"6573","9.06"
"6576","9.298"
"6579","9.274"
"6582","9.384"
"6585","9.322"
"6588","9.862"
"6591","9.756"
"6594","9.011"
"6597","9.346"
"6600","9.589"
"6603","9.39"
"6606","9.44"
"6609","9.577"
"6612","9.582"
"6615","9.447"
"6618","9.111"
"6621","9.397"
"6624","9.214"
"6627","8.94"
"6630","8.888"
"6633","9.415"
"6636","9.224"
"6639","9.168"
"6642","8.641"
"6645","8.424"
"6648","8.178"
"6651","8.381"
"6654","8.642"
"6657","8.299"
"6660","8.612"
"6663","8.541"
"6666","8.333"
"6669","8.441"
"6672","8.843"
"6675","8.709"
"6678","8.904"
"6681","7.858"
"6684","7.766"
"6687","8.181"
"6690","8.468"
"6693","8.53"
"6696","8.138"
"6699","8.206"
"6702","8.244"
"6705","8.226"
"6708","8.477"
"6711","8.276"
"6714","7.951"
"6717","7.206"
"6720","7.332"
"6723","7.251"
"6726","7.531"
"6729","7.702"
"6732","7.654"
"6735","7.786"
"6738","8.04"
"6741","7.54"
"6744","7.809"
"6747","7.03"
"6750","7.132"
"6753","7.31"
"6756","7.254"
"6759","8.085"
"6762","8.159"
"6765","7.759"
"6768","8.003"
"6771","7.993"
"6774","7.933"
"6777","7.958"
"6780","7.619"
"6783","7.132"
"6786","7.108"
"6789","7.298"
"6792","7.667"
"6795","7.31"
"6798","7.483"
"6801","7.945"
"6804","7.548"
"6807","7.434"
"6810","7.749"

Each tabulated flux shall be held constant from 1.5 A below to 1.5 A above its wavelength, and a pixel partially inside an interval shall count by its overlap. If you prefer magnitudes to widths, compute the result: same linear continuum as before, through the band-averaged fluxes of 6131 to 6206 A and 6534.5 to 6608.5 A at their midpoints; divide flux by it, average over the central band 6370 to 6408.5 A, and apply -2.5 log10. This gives 0.038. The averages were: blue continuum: 6.96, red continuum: 9.54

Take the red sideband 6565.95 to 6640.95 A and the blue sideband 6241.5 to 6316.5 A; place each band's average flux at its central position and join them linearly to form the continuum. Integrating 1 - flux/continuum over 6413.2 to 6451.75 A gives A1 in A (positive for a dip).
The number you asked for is -4.5 A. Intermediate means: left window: 6.65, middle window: 8.83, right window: 9.32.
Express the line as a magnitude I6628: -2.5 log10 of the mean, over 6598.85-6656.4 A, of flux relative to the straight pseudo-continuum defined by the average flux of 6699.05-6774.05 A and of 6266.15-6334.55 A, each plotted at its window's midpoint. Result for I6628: -0.19 mag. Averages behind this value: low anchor 7.12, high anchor 7.75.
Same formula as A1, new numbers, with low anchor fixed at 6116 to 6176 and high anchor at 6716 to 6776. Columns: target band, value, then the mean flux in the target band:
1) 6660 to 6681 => -2.7 A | 8.57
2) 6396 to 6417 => -3.9 A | 8.87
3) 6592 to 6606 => -3.3 A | 9.36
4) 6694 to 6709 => -1.3 A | 8.26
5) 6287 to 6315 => 1.2 A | 7.13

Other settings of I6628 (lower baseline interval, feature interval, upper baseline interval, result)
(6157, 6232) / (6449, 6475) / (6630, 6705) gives -0.21 mag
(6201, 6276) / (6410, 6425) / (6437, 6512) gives -0.08 mag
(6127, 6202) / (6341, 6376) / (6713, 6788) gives -0.11 mag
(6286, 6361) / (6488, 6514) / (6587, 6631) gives -0.07 mag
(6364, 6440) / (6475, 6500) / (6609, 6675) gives -0.06 mag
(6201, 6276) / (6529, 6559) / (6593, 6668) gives -0.19 mag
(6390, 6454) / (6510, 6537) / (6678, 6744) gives -0.17 mag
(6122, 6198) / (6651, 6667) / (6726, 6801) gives -0.13 mag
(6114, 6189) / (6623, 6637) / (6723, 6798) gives -0.21 mag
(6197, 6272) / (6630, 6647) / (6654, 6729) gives -0.13 mag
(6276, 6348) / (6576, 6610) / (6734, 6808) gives -0.25 mag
